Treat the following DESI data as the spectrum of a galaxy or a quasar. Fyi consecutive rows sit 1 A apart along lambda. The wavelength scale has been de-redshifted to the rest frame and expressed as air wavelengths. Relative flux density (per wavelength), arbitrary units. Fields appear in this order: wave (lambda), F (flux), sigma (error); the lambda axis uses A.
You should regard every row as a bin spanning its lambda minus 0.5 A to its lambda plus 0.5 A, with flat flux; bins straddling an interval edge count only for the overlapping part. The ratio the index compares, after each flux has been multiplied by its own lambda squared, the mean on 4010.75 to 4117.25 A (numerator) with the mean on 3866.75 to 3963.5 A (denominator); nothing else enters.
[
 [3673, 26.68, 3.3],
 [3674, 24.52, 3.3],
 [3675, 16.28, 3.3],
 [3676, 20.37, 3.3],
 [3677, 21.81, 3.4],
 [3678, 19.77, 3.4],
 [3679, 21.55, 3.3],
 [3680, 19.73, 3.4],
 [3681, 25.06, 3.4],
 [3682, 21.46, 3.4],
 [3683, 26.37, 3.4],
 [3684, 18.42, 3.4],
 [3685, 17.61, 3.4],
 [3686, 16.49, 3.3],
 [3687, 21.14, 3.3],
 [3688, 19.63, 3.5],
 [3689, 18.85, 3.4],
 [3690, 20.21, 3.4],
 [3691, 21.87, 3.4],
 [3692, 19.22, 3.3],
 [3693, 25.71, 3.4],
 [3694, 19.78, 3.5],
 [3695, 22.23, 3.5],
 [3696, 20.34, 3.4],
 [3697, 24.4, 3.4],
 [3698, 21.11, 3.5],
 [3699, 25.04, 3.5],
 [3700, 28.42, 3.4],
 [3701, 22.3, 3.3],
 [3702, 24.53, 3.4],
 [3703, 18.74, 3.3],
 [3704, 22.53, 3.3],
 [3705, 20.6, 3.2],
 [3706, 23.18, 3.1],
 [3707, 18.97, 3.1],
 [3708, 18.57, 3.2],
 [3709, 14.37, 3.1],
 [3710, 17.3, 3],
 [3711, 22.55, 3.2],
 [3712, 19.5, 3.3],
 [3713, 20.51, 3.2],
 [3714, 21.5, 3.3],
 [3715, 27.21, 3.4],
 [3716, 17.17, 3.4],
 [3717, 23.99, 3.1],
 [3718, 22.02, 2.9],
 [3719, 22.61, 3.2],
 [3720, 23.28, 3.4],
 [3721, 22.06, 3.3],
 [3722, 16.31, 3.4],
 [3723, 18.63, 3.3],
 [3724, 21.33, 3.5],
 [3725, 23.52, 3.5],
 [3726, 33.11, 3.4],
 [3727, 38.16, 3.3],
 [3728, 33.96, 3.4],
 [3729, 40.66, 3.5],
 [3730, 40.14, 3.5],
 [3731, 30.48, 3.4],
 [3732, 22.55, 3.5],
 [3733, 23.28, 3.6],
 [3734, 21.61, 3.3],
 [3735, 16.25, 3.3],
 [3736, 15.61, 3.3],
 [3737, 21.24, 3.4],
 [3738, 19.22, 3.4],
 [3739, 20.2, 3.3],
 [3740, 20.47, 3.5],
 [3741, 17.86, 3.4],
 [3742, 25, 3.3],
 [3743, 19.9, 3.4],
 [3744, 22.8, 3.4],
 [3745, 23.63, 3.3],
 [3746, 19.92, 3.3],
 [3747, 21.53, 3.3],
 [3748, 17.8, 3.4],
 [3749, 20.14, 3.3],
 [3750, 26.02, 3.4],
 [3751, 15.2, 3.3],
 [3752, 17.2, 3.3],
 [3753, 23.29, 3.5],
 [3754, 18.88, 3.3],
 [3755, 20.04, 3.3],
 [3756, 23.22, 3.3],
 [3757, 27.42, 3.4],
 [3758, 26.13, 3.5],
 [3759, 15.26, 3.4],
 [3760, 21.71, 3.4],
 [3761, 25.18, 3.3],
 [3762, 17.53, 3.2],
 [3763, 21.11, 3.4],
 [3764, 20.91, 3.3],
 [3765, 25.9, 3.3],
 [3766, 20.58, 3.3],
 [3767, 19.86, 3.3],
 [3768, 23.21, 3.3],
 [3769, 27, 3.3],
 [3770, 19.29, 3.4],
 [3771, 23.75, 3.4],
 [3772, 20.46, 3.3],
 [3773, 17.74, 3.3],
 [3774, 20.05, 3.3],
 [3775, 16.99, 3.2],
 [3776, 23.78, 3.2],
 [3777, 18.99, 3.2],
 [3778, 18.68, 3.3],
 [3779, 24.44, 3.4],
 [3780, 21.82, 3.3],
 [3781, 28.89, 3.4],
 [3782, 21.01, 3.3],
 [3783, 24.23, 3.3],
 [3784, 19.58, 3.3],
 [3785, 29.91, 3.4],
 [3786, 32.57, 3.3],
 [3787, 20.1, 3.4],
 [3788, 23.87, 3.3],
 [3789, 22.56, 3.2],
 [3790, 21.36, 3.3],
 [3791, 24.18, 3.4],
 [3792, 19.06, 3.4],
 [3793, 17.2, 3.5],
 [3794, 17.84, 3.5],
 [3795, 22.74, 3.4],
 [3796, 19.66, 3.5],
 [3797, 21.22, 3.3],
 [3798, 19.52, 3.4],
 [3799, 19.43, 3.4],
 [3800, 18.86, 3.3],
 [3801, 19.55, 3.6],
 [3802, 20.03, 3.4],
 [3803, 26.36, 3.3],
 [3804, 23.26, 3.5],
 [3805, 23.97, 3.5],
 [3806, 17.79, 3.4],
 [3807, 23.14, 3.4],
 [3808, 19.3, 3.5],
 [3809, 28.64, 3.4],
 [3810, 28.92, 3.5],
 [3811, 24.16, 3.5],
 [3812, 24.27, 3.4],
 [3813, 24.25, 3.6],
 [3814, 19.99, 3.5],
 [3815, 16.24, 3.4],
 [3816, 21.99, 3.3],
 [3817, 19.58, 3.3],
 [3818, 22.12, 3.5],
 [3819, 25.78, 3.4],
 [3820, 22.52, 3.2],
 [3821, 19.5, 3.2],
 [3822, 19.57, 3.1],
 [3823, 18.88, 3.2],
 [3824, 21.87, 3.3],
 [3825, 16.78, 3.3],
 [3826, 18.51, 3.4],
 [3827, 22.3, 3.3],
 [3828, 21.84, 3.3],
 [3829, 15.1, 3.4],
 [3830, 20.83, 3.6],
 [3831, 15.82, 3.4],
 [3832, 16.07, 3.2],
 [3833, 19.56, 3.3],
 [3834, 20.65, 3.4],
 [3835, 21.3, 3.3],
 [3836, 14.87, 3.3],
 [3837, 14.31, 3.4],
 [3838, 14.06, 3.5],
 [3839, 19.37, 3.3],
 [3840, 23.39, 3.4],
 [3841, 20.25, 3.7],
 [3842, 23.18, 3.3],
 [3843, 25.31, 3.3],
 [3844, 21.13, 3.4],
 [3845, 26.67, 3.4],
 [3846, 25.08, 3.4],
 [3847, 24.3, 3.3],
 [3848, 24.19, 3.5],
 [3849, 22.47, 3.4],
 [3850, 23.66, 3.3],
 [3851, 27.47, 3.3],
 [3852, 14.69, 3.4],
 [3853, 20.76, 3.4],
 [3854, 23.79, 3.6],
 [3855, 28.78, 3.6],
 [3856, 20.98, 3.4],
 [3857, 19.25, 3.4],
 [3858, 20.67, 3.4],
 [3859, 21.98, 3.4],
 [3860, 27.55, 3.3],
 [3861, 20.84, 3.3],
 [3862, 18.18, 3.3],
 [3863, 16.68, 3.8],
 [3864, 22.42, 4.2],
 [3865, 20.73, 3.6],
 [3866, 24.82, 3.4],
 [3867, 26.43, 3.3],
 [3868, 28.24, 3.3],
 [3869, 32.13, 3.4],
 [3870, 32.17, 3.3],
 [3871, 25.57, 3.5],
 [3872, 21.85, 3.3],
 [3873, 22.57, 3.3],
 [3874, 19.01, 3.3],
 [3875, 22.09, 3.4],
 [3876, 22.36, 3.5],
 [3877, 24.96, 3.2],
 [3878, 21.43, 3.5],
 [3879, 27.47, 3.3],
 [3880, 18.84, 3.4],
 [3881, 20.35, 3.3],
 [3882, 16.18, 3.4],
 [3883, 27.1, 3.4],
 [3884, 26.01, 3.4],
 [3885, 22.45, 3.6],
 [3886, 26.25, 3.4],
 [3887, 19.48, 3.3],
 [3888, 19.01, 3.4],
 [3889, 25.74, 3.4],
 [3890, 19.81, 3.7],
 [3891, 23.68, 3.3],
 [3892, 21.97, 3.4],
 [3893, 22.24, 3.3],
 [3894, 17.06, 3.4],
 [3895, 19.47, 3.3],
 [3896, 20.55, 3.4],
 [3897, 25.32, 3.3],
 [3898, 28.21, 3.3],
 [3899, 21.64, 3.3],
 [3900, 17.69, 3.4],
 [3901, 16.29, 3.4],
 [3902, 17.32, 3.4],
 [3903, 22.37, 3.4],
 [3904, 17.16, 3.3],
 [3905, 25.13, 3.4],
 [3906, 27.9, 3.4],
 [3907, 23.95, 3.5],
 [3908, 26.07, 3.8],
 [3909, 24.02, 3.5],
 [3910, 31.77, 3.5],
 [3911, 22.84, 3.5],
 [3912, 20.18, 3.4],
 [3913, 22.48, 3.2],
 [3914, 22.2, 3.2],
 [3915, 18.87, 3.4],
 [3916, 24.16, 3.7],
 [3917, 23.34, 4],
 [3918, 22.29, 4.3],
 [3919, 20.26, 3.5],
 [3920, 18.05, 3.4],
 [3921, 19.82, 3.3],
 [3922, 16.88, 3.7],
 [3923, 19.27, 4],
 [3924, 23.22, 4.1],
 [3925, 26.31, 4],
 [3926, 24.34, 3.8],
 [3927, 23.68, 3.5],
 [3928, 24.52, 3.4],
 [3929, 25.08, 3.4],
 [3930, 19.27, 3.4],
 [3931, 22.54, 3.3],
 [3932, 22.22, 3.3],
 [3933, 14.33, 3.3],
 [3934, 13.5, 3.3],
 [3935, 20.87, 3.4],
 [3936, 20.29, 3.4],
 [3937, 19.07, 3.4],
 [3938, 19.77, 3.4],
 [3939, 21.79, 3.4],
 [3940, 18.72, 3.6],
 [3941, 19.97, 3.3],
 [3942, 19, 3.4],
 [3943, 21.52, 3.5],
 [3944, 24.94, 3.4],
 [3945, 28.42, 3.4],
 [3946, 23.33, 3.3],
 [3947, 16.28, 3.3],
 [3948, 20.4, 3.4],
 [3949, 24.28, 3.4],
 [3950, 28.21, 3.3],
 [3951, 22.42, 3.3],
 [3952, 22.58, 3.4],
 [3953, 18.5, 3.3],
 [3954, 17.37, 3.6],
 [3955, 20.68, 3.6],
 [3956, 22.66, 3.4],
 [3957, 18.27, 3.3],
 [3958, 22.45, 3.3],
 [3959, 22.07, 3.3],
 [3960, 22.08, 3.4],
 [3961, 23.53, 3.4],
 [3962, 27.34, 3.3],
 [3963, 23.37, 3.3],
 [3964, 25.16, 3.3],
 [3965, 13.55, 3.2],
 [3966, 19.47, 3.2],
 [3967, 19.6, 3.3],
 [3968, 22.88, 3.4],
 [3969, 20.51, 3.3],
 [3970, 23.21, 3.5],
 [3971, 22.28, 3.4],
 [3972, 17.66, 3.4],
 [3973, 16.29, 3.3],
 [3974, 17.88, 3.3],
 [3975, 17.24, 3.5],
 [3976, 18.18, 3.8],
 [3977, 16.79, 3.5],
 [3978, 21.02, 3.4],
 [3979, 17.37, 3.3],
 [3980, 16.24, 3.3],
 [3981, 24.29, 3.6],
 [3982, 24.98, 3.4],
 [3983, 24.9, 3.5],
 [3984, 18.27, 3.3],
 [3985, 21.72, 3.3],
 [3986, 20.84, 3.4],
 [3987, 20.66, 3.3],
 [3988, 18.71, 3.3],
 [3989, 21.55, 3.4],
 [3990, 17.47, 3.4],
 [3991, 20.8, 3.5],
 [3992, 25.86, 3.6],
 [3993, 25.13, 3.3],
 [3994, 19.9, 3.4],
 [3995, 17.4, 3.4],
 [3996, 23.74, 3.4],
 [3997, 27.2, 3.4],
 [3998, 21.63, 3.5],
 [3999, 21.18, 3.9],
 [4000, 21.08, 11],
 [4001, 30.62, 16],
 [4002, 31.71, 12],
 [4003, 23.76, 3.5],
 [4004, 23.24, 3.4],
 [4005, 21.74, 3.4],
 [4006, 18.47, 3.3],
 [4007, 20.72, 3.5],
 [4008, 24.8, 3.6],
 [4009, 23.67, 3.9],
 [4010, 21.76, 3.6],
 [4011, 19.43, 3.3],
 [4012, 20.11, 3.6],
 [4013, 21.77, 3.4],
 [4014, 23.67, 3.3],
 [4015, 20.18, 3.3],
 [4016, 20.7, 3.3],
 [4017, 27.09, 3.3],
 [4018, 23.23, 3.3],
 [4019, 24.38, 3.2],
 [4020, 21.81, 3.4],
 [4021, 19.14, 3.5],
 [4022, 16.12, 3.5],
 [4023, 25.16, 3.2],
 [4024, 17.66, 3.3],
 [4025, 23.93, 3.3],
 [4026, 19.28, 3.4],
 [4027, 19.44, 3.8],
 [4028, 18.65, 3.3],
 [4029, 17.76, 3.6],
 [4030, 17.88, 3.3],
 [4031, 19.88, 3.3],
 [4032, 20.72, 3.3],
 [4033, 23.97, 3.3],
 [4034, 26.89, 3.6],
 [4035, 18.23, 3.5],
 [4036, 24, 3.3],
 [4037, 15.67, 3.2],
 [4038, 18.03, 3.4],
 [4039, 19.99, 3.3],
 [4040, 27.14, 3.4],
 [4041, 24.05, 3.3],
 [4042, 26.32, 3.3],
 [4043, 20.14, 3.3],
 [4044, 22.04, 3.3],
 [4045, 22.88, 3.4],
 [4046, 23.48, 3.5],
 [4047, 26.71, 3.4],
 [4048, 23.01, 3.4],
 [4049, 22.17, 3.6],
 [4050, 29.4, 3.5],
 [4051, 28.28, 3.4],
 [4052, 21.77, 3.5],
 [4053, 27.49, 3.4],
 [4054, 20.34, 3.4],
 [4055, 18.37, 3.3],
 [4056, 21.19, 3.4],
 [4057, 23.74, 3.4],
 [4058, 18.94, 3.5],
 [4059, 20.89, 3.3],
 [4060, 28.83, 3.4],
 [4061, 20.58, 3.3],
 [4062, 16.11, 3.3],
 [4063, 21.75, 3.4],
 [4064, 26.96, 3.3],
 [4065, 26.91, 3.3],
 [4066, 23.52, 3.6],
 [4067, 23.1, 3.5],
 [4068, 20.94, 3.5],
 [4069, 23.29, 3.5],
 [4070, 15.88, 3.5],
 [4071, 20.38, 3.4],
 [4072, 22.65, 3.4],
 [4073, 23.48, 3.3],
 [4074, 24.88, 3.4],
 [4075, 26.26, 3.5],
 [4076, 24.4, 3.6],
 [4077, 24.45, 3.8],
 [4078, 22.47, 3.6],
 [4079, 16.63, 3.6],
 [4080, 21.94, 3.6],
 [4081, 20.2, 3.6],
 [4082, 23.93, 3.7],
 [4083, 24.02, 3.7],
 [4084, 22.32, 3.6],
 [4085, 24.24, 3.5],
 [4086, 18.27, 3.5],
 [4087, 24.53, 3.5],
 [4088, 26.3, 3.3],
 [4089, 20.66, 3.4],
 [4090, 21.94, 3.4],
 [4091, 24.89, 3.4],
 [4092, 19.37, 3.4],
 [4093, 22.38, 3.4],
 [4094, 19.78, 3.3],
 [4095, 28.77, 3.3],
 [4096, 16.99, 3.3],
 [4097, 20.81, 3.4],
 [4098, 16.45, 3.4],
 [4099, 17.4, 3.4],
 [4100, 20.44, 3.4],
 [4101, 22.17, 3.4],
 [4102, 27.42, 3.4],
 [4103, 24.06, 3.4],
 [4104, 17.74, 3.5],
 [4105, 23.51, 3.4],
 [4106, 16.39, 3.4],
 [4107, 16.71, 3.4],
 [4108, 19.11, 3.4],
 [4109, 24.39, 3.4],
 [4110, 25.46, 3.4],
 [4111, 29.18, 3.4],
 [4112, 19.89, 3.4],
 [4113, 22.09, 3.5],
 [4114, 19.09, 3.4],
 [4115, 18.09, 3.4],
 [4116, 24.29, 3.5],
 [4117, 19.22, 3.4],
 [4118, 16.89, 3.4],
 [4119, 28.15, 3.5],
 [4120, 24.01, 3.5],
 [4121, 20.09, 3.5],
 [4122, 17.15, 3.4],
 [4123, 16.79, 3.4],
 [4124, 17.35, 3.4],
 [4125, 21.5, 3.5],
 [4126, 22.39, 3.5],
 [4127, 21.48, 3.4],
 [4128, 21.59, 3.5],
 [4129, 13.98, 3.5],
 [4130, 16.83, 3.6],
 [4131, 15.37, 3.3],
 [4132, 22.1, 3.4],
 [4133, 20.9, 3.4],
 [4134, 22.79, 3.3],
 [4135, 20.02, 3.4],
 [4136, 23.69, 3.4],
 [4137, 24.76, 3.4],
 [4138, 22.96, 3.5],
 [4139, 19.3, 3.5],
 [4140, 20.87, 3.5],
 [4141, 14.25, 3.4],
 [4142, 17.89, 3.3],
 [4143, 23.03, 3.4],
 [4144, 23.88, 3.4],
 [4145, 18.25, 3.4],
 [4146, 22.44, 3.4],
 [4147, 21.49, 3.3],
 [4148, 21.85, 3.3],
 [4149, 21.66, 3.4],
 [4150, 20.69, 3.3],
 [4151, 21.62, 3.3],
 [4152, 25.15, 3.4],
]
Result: 1.07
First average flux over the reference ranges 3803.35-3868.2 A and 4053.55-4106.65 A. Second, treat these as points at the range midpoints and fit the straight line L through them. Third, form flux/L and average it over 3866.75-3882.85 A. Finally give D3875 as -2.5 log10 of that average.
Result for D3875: -0.109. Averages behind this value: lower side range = 21.5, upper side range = 21.9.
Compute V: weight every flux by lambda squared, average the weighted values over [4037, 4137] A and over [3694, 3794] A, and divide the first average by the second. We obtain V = 1.17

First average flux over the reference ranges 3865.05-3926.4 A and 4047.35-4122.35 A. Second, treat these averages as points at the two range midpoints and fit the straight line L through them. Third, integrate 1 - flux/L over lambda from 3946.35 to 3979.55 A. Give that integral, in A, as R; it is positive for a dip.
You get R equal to 2.74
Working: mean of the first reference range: 22.7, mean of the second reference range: 22.1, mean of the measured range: 20.7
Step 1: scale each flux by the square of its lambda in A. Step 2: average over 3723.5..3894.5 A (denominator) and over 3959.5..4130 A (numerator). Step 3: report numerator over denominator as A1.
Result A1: 1.1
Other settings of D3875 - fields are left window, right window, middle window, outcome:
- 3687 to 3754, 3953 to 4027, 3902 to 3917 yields -0.08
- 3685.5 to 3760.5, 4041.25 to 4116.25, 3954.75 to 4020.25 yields 0.03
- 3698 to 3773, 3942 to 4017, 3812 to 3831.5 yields 0.09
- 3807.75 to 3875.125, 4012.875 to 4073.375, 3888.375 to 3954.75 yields 0.01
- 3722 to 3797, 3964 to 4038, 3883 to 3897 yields -0.02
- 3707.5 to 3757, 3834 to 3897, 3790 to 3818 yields 0.04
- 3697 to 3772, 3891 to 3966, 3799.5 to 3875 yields 0.01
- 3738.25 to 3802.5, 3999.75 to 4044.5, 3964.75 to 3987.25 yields 0.10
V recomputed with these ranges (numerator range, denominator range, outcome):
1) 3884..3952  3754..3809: 1.07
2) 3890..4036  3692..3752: 1.08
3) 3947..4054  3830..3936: 1.05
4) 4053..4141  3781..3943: 1.11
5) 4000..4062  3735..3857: 1.18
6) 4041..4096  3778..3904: 1.17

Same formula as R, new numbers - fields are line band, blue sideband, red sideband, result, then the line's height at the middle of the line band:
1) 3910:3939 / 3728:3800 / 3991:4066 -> 1.35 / 22.3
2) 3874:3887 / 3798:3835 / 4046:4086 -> -0.72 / 21.5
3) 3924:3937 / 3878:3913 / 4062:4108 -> 0.53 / 22.3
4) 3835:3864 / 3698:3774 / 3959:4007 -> 0.49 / 21.9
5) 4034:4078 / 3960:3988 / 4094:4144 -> -4.54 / 20.7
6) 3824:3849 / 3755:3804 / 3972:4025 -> 1.73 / 21.8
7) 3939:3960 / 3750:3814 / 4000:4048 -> 0.41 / 22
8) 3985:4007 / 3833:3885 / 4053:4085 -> -0.05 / 22.4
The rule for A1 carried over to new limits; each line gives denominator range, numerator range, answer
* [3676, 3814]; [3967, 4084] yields 1.14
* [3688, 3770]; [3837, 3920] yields 1.09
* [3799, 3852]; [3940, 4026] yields 1.10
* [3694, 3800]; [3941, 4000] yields 1.07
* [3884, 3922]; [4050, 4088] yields 1.12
